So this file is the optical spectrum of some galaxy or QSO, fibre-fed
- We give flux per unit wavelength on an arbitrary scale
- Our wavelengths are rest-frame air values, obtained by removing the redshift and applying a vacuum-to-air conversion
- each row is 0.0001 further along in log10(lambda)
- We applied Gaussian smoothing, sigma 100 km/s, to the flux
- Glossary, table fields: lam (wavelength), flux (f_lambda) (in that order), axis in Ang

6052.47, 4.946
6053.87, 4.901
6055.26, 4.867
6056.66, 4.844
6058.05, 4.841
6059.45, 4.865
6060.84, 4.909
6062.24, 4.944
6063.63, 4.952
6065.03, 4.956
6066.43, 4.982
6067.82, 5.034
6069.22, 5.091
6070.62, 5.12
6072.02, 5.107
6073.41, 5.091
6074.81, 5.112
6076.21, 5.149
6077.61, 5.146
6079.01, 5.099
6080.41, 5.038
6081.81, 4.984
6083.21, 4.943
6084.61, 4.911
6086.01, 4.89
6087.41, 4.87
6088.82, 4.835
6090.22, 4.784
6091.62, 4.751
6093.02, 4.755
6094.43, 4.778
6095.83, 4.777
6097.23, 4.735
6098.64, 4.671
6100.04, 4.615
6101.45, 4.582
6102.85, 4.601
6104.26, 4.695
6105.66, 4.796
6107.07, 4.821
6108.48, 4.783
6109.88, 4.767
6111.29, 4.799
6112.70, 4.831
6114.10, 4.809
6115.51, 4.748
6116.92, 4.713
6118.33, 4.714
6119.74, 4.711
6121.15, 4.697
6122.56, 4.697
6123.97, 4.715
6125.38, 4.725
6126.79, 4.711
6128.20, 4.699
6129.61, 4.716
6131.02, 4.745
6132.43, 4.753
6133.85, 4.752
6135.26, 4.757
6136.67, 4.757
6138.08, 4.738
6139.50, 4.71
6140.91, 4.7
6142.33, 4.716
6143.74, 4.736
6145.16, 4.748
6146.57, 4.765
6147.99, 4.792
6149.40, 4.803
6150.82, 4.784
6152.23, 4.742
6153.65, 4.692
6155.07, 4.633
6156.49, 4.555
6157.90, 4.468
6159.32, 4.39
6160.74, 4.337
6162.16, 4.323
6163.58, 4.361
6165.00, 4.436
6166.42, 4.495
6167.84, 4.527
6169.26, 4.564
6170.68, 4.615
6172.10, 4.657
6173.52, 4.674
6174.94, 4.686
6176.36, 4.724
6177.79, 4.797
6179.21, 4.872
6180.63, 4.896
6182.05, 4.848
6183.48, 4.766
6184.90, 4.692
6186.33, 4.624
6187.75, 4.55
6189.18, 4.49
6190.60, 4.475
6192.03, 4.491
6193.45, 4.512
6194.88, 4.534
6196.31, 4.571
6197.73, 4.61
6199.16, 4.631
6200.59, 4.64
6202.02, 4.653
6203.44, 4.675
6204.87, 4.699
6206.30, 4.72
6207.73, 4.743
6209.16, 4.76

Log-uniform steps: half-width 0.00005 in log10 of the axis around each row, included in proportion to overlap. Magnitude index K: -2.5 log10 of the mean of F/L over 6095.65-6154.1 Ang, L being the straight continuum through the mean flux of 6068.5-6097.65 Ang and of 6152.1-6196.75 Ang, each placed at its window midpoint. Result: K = 0.01 mag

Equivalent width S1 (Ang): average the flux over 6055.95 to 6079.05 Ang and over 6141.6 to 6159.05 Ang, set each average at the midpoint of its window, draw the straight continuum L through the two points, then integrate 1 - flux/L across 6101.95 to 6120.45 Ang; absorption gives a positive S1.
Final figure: 0.4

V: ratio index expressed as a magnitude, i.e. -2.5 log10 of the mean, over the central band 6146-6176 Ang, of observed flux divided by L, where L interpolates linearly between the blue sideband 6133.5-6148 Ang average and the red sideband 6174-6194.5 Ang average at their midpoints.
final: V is 0.03 mag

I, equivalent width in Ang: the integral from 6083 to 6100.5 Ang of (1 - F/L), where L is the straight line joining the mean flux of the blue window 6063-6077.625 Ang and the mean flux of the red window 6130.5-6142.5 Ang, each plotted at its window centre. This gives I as 0.59 Ang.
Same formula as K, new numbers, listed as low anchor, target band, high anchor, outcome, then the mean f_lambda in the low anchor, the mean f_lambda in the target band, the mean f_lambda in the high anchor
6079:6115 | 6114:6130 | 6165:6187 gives 0.011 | 4.8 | 4.72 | 4.69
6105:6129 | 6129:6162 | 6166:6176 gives -0.001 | 4.75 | 4.68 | 4.61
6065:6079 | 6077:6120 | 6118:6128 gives 0.019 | 5.09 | 4.8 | 4.71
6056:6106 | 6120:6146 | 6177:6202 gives 0.011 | 4.9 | 4.73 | 4.65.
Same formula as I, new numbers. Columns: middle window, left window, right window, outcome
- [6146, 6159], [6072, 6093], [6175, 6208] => 0.2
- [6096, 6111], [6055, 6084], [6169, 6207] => 0.6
